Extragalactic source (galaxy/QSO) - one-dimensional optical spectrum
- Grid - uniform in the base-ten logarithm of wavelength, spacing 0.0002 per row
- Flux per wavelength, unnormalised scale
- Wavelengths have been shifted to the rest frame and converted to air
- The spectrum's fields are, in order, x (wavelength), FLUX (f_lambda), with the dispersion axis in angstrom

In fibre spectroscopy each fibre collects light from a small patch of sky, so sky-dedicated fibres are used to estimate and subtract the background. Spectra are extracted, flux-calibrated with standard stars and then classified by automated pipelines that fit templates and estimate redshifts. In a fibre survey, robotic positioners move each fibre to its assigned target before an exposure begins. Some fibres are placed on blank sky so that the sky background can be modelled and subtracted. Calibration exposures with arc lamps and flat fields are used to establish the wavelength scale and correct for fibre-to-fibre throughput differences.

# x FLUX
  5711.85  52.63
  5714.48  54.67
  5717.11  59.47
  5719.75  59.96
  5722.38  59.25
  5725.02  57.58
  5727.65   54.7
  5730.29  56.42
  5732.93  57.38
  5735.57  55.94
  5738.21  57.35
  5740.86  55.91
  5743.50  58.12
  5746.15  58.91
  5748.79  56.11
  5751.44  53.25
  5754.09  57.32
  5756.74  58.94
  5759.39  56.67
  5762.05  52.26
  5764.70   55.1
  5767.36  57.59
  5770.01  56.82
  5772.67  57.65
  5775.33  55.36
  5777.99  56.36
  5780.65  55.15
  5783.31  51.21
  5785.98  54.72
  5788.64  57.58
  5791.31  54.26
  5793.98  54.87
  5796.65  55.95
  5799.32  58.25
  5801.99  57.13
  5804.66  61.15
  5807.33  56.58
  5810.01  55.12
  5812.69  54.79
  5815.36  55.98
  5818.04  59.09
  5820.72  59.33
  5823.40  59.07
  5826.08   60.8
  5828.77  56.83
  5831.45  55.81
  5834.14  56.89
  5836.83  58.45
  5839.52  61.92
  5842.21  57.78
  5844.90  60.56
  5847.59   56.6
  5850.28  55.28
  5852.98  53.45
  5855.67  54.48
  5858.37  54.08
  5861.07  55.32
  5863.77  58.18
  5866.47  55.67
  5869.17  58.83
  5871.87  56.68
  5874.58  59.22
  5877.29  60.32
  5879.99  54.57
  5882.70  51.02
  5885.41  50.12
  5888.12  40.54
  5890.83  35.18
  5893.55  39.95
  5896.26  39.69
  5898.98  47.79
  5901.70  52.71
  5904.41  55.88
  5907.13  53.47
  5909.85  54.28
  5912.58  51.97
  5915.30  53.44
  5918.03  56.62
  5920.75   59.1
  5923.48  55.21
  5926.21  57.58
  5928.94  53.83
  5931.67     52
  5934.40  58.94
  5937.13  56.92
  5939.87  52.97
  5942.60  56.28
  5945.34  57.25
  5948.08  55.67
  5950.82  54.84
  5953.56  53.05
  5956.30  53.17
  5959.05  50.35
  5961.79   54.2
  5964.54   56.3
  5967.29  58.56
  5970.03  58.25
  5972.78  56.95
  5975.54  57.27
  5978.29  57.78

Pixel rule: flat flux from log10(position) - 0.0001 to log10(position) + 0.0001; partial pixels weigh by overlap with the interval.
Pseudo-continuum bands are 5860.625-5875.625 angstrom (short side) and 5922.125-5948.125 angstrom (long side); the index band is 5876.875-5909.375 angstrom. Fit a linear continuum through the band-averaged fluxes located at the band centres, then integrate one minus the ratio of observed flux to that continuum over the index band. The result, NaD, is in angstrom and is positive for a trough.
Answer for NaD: 4.9 angstrom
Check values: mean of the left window 57.4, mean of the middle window 48.3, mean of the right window 55.7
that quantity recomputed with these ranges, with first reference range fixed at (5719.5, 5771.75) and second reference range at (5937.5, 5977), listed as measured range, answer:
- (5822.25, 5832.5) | -0.4 angstrom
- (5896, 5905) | 1.0 angstrom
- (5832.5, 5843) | -0.5 angstrom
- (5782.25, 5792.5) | 0.4 angstrom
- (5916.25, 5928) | -0.3 angstrom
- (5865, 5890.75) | 1.3 angstrom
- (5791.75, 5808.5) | -0.2 angstrom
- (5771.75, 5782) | 0.1 angstrom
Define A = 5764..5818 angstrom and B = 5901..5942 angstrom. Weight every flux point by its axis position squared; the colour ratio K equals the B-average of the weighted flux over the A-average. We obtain 1.0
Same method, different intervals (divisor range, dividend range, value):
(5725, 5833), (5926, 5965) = 1.02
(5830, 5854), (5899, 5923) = 0.97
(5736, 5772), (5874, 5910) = 0.91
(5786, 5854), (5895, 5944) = 0.97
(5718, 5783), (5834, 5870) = 1.04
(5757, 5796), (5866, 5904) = 0.94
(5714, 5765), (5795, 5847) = 1.05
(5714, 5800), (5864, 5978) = 1.01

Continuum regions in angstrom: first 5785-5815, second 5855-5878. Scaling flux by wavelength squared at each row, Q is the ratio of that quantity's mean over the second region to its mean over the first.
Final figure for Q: 1.0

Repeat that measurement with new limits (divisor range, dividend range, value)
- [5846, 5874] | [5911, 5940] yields 1.01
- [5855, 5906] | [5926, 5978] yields 1.10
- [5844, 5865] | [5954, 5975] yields 1.03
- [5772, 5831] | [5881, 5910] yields 0.86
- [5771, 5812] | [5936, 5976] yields 1.05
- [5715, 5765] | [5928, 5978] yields 1.05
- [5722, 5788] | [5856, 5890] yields 1.00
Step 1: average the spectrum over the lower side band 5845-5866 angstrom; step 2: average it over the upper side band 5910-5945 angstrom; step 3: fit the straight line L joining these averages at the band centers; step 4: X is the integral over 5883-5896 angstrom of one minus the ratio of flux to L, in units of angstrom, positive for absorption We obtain 3.2 angstrom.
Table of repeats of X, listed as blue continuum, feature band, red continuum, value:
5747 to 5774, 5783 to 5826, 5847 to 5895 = -1.6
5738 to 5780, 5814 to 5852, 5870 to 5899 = -4.5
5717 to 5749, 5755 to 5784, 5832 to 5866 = 0.7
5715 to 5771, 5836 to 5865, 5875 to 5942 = -1.7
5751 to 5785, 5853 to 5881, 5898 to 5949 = -0.7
